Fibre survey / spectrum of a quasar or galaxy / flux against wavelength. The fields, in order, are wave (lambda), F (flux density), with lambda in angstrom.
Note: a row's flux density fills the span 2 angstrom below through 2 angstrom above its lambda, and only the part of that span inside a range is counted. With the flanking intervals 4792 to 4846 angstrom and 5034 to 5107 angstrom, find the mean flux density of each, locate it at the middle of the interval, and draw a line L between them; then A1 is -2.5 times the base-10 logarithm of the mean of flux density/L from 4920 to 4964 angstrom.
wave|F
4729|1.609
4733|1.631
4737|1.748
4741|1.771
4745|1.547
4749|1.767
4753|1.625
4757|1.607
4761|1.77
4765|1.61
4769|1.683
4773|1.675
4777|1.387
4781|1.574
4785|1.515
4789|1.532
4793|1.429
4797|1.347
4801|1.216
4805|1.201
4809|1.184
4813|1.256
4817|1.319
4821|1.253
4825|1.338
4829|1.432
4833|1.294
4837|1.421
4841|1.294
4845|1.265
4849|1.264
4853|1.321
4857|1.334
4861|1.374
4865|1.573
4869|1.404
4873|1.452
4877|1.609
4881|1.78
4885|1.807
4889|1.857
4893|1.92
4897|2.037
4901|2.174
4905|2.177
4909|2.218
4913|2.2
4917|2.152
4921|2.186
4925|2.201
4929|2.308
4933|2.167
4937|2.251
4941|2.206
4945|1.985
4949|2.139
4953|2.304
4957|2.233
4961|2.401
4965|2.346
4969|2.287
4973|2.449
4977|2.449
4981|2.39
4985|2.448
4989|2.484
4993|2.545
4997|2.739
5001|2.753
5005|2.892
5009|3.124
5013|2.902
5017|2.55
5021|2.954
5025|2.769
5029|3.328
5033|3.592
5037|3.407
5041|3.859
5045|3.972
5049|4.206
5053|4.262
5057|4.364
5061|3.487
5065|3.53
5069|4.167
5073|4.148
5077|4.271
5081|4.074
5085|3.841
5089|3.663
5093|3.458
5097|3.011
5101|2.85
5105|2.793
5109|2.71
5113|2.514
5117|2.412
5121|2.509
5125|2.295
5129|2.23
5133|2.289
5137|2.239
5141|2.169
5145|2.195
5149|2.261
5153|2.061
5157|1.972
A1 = 0.12 mag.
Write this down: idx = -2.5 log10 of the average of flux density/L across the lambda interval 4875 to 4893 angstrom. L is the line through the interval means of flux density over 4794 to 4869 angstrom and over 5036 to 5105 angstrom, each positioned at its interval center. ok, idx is 0.05 mag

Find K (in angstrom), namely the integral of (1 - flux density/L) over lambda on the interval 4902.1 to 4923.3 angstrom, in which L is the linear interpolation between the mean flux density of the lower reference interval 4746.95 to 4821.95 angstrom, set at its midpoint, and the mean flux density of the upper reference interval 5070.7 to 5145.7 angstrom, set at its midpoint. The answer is -1.3 angstrom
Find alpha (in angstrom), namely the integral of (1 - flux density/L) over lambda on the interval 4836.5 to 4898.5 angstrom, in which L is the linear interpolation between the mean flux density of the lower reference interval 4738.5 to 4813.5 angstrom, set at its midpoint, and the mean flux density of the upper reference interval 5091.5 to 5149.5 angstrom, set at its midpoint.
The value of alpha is 8.6 angstrom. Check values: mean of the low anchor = 1.52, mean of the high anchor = 2.53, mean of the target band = 1.54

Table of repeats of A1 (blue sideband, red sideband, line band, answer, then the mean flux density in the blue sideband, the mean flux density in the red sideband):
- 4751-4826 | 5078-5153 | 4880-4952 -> -0.08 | 1.45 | 2.75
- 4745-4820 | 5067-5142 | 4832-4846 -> 0.31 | 1.48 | 3.05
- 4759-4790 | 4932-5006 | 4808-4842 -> 0.34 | 1.6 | 2.39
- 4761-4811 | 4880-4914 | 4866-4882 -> 0.23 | 1.46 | 2.02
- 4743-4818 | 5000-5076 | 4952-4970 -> 0.25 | 1.49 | 3.51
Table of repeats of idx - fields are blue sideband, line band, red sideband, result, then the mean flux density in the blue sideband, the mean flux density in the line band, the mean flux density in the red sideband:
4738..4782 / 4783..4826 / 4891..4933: 0.33 mag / 1.64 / 1.33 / 2.16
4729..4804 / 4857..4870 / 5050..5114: 0.46 mag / 1.58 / 1.44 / 3.6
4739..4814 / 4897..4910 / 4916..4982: -0.05 mag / 1.51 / 2.16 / 2.26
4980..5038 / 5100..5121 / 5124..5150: -0.12 mag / 2.86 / 2.63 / 2.24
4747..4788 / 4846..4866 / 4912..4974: 0.38 mag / 1.62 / 1.36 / 2.24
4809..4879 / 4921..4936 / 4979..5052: -0.01 mag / 1.36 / 2.22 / 3.07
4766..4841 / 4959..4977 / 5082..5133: -0.09 mag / 1.39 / 2.38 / 2.86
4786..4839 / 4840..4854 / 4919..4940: 0.23 mag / 1.33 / 1.28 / 2.22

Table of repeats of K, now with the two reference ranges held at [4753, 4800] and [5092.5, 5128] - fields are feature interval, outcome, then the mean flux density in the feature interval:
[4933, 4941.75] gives -0.5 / 2.22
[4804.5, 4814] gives 2.6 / 1.21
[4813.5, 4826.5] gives 3.1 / 1.3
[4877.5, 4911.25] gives -0.5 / 1.98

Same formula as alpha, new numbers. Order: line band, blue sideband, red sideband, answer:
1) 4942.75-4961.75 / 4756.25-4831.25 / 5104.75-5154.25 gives -3.38 angstrom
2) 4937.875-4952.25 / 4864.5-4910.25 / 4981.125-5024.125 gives 0.90 angstrom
